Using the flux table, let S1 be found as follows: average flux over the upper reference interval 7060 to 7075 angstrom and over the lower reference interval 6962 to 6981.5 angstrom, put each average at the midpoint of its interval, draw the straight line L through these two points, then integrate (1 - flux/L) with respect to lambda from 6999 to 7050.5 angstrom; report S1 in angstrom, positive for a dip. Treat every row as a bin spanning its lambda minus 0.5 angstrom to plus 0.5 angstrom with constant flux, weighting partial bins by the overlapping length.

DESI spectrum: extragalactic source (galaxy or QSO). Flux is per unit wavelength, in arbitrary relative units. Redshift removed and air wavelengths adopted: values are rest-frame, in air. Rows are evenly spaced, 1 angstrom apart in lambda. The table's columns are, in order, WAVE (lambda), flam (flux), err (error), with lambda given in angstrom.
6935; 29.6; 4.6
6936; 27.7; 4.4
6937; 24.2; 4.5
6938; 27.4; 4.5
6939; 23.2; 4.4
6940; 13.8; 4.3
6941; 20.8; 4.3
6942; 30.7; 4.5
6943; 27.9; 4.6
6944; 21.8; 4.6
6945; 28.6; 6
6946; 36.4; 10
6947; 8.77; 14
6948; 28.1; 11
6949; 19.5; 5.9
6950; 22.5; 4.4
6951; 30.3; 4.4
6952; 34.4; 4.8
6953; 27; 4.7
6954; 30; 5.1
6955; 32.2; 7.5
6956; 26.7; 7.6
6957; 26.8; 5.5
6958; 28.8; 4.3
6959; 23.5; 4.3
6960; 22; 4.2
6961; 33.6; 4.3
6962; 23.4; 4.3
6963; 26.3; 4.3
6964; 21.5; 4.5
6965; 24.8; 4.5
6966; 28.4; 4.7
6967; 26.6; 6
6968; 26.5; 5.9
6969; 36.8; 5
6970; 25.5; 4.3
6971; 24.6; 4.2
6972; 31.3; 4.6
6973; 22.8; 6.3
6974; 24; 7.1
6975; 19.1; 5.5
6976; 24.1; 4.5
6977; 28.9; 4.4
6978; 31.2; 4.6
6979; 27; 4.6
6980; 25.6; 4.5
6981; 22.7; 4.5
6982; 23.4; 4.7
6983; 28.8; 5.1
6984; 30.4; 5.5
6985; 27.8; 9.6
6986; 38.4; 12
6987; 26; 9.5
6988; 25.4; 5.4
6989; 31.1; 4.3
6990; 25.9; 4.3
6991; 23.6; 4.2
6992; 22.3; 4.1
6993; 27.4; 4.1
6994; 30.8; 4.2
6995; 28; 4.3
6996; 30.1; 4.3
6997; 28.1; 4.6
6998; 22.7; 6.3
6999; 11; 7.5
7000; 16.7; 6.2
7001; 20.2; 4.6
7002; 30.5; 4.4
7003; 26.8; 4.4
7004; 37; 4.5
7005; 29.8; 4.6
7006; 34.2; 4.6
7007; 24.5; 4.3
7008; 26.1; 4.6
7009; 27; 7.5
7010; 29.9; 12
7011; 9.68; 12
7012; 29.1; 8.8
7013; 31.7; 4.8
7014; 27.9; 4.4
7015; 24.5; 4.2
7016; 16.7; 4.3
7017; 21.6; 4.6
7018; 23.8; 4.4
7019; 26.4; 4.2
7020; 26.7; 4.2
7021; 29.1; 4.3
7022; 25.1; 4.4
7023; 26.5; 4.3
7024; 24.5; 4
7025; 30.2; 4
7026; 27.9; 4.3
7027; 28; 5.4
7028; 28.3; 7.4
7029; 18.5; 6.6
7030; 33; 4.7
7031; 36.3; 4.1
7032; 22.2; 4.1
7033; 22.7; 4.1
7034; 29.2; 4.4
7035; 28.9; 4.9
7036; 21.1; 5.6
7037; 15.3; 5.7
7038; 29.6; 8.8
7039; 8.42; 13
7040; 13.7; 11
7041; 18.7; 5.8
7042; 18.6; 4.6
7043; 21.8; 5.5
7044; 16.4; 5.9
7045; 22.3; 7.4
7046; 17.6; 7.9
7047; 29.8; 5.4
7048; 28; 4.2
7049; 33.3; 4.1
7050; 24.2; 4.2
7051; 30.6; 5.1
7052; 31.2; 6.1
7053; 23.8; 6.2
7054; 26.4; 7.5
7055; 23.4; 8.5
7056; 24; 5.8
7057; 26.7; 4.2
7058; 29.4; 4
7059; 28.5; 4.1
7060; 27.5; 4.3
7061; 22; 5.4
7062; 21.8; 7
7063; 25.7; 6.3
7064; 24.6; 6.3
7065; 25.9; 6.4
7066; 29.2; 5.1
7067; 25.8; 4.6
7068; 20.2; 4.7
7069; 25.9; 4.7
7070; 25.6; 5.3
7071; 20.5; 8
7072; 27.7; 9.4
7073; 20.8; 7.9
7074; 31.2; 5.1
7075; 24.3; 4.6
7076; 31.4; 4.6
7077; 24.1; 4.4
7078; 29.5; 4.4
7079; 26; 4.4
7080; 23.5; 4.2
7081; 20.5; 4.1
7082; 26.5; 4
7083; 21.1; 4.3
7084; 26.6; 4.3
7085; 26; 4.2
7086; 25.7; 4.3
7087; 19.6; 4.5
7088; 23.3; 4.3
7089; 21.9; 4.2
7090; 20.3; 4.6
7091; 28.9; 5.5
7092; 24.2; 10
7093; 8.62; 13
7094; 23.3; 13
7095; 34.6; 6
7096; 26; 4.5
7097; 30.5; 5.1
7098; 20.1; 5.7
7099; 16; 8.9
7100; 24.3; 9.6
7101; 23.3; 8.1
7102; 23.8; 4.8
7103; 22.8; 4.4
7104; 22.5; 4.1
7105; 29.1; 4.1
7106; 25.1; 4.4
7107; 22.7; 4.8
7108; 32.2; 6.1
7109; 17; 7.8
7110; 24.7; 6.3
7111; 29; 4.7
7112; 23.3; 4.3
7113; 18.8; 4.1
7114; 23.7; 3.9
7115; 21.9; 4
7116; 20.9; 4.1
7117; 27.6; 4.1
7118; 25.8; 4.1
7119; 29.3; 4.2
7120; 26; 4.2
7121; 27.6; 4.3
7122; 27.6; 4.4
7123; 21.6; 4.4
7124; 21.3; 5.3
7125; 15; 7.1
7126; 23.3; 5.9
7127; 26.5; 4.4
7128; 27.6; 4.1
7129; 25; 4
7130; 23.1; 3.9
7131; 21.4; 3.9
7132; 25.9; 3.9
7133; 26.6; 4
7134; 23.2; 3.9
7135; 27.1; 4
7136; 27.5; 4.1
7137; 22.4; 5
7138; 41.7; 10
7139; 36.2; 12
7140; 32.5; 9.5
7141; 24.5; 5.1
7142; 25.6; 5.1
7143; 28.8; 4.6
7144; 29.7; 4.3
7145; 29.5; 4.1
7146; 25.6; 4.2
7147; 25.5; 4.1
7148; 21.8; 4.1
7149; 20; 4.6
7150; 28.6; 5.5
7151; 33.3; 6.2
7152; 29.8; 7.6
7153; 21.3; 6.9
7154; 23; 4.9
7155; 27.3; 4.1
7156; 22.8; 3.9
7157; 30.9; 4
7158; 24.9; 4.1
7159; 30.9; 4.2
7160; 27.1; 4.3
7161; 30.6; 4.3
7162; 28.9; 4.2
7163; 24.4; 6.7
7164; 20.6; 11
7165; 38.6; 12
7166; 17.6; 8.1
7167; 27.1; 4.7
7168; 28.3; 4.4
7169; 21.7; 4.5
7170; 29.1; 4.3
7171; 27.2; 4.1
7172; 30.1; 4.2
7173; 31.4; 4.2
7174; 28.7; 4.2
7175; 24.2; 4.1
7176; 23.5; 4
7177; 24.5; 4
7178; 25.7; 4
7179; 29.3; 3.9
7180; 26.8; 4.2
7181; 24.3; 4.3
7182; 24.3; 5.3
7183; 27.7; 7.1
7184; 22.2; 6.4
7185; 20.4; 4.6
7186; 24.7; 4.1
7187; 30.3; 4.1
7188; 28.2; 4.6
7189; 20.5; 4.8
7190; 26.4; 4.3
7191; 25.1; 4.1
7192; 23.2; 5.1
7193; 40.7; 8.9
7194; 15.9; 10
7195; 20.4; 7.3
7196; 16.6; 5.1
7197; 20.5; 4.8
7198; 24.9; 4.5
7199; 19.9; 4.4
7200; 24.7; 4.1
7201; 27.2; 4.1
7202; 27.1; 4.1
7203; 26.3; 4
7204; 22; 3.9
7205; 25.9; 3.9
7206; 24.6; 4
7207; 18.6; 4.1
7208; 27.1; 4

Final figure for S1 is 1.3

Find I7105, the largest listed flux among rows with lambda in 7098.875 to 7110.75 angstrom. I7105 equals 32.2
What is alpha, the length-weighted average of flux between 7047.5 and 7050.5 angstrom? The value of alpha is 28.5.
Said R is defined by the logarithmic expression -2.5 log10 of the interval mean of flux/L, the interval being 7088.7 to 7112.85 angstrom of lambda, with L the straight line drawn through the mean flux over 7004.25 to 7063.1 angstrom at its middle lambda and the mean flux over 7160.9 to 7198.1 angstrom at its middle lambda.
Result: 0.065 mag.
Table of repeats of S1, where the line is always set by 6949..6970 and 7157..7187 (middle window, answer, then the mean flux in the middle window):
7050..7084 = 1.7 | 25.6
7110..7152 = 1.2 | 25.9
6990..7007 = 0.7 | 26.1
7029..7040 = 1.3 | 23.9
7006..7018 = 1.0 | 24.8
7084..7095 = 1.6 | 22.9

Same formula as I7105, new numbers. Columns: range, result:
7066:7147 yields 41.7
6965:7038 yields 38.4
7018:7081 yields 36.3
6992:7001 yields 30.8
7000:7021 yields 37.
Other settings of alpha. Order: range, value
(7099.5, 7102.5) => 23.8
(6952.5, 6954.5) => 28.5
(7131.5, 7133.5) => 26.2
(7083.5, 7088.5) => 24.2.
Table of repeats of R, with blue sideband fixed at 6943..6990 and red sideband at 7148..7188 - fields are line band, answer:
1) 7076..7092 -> 0.091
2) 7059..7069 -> 0.069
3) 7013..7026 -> 0.046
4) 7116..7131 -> 0.083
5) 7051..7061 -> -0.003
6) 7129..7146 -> -0.049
